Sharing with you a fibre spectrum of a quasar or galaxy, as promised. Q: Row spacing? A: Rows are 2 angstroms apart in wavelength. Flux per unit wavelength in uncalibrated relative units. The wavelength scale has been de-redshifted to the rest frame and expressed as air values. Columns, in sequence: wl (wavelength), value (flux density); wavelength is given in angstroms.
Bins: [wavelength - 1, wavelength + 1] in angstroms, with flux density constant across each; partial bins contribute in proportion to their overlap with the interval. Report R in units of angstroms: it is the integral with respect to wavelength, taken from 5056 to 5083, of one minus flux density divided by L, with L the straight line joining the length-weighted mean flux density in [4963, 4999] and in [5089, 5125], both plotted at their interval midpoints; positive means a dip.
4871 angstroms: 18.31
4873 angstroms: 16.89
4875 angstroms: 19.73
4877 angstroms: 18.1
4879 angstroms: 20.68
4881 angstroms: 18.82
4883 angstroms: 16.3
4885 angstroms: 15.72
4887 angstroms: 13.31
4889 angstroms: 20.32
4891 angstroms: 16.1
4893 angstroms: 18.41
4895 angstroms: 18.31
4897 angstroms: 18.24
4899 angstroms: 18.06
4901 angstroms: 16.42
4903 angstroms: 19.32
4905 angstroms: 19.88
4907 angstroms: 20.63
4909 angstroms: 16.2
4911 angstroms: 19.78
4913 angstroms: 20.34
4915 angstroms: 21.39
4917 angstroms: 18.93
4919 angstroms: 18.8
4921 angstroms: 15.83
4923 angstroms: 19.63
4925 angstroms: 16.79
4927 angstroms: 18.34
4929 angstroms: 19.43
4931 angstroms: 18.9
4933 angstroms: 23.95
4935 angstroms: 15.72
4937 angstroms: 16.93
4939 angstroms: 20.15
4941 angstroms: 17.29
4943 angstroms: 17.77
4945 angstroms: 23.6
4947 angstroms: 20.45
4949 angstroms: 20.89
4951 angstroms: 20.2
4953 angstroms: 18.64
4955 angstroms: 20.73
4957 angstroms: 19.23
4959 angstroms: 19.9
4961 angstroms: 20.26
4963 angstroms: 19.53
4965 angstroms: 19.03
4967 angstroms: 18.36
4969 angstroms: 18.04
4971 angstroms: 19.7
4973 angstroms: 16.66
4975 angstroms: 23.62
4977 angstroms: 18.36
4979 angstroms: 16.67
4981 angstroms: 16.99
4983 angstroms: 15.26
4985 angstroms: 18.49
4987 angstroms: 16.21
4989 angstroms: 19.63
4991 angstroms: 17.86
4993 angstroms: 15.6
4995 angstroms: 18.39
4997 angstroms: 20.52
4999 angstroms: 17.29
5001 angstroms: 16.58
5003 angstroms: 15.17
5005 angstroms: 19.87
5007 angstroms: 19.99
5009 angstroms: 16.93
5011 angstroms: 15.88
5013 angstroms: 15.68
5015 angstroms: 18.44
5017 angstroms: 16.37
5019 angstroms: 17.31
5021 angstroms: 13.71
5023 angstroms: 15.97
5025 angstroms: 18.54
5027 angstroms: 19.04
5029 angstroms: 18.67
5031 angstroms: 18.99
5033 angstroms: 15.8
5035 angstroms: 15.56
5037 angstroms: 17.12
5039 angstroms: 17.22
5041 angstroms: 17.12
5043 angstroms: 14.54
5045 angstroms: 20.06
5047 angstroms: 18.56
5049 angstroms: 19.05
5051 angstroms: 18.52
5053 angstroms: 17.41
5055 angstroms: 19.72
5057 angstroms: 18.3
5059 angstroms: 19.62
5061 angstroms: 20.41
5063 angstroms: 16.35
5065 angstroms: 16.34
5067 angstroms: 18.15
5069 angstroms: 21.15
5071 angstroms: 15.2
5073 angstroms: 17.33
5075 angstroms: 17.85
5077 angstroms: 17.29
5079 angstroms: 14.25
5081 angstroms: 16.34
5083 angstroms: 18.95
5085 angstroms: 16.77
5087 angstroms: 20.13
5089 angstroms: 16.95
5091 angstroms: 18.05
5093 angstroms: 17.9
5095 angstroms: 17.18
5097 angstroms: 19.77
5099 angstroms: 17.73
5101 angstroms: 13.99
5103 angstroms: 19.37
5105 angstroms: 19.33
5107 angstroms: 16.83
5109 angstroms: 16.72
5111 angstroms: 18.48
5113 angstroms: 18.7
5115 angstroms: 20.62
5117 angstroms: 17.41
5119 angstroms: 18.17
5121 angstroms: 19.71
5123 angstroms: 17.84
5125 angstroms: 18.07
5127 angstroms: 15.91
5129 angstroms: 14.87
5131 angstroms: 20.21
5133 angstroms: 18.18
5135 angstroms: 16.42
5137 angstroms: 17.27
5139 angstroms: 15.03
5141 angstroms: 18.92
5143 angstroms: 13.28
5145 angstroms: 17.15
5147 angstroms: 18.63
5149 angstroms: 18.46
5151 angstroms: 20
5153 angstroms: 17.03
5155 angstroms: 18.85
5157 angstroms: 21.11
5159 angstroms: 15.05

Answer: 0.72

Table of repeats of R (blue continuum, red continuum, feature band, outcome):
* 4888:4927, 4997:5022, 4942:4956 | -1.83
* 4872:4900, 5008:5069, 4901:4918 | -1.55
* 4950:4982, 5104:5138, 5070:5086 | 1.32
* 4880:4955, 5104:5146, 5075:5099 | 0.22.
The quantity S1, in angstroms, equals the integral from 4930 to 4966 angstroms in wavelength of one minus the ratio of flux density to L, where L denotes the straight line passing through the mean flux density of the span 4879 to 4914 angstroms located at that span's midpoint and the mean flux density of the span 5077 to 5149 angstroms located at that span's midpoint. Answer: -3.3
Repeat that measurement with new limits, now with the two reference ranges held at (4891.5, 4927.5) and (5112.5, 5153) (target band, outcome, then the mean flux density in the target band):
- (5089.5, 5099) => -0.1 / 18.1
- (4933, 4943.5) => 0.2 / 18.2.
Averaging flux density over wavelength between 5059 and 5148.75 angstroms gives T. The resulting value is 17.6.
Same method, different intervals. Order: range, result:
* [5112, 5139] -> 17.8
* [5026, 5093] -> 17.8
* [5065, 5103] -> 17.5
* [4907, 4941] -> 18.8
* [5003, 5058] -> 17.5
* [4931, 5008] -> 18.8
